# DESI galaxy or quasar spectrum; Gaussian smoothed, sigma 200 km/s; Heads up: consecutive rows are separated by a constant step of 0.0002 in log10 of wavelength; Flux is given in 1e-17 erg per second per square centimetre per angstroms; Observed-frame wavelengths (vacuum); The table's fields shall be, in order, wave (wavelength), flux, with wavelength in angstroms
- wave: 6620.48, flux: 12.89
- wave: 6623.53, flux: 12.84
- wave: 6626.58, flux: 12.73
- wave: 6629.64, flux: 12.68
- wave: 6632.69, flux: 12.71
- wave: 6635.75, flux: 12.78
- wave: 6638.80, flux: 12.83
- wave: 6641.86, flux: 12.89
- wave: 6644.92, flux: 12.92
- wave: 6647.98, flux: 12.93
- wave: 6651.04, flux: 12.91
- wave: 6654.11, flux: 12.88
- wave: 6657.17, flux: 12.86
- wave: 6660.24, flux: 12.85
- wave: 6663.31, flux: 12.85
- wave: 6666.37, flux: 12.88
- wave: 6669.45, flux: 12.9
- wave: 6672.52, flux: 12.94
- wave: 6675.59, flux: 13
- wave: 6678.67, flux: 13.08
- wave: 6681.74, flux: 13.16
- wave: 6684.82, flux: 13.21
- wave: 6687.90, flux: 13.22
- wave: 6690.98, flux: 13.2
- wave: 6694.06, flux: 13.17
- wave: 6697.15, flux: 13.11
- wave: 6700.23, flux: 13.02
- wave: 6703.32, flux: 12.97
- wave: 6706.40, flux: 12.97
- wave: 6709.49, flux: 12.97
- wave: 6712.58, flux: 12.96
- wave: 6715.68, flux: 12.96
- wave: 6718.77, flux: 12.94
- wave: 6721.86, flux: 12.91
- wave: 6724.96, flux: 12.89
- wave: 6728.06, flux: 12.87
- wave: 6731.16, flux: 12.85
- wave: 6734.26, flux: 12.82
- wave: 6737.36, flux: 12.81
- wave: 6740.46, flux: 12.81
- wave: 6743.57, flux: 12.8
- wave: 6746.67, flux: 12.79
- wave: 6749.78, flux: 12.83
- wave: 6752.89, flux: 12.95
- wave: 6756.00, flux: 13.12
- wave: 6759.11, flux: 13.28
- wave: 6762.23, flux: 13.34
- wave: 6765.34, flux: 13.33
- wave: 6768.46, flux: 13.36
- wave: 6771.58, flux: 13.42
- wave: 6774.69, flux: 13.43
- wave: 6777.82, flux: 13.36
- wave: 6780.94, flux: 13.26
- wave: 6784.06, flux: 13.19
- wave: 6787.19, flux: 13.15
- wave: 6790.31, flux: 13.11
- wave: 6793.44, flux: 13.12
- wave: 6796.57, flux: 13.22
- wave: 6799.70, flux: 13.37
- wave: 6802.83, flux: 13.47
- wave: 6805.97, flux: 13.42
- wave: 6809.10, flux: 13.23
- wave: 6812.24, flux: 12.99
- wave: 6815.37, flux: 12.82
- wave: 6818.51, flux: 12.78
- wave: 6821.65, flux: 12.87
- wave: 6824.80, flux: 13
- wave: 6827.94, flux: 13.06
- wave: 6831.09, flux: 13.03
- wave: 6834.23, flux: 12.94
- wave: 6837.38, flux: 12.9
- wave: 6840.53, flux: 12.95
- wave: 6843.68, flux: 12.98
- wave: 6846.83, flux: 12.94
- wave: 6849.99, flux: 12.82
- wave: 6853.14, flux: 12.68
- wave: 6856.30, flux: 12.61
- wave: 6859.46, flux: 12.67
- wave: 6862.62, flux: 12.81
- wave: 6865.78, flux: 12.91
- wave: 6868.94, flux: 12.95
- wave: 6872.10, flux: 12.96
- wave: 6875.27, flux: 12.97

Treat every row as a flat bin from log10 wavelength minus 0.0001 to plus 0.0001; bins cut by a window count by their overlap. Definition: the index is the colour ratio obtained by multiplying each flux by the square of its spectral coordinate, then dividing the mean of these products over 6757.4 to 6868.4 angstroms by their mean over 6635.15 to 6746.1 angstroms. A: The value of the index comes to 1.05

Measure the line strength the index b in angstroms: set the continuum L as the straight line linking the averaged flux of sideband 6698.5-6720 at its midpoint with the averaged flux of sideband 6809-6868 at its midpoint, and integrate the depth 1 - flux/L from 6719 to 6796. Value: -0.8 angstroms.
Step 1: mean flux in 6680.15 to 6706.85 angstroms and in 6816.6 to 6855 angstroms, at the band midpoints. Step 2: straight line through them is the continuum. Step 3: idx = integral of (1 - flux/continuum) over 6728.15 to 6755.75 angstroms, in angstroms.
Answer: 0.4 angstroms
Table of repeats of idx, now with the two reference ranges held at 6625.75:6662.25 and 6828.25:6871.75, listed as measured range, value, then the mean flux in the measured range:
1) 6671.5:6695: -0.5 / 13.1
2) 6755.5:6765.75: -0.3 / 13.3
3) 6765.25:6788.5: -0.8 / 13.3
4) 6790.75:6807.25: -0.6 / 13.3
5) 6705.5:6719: -0.1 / 13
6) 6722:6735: 0.0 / 12.9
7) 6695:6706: -0.2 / 13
